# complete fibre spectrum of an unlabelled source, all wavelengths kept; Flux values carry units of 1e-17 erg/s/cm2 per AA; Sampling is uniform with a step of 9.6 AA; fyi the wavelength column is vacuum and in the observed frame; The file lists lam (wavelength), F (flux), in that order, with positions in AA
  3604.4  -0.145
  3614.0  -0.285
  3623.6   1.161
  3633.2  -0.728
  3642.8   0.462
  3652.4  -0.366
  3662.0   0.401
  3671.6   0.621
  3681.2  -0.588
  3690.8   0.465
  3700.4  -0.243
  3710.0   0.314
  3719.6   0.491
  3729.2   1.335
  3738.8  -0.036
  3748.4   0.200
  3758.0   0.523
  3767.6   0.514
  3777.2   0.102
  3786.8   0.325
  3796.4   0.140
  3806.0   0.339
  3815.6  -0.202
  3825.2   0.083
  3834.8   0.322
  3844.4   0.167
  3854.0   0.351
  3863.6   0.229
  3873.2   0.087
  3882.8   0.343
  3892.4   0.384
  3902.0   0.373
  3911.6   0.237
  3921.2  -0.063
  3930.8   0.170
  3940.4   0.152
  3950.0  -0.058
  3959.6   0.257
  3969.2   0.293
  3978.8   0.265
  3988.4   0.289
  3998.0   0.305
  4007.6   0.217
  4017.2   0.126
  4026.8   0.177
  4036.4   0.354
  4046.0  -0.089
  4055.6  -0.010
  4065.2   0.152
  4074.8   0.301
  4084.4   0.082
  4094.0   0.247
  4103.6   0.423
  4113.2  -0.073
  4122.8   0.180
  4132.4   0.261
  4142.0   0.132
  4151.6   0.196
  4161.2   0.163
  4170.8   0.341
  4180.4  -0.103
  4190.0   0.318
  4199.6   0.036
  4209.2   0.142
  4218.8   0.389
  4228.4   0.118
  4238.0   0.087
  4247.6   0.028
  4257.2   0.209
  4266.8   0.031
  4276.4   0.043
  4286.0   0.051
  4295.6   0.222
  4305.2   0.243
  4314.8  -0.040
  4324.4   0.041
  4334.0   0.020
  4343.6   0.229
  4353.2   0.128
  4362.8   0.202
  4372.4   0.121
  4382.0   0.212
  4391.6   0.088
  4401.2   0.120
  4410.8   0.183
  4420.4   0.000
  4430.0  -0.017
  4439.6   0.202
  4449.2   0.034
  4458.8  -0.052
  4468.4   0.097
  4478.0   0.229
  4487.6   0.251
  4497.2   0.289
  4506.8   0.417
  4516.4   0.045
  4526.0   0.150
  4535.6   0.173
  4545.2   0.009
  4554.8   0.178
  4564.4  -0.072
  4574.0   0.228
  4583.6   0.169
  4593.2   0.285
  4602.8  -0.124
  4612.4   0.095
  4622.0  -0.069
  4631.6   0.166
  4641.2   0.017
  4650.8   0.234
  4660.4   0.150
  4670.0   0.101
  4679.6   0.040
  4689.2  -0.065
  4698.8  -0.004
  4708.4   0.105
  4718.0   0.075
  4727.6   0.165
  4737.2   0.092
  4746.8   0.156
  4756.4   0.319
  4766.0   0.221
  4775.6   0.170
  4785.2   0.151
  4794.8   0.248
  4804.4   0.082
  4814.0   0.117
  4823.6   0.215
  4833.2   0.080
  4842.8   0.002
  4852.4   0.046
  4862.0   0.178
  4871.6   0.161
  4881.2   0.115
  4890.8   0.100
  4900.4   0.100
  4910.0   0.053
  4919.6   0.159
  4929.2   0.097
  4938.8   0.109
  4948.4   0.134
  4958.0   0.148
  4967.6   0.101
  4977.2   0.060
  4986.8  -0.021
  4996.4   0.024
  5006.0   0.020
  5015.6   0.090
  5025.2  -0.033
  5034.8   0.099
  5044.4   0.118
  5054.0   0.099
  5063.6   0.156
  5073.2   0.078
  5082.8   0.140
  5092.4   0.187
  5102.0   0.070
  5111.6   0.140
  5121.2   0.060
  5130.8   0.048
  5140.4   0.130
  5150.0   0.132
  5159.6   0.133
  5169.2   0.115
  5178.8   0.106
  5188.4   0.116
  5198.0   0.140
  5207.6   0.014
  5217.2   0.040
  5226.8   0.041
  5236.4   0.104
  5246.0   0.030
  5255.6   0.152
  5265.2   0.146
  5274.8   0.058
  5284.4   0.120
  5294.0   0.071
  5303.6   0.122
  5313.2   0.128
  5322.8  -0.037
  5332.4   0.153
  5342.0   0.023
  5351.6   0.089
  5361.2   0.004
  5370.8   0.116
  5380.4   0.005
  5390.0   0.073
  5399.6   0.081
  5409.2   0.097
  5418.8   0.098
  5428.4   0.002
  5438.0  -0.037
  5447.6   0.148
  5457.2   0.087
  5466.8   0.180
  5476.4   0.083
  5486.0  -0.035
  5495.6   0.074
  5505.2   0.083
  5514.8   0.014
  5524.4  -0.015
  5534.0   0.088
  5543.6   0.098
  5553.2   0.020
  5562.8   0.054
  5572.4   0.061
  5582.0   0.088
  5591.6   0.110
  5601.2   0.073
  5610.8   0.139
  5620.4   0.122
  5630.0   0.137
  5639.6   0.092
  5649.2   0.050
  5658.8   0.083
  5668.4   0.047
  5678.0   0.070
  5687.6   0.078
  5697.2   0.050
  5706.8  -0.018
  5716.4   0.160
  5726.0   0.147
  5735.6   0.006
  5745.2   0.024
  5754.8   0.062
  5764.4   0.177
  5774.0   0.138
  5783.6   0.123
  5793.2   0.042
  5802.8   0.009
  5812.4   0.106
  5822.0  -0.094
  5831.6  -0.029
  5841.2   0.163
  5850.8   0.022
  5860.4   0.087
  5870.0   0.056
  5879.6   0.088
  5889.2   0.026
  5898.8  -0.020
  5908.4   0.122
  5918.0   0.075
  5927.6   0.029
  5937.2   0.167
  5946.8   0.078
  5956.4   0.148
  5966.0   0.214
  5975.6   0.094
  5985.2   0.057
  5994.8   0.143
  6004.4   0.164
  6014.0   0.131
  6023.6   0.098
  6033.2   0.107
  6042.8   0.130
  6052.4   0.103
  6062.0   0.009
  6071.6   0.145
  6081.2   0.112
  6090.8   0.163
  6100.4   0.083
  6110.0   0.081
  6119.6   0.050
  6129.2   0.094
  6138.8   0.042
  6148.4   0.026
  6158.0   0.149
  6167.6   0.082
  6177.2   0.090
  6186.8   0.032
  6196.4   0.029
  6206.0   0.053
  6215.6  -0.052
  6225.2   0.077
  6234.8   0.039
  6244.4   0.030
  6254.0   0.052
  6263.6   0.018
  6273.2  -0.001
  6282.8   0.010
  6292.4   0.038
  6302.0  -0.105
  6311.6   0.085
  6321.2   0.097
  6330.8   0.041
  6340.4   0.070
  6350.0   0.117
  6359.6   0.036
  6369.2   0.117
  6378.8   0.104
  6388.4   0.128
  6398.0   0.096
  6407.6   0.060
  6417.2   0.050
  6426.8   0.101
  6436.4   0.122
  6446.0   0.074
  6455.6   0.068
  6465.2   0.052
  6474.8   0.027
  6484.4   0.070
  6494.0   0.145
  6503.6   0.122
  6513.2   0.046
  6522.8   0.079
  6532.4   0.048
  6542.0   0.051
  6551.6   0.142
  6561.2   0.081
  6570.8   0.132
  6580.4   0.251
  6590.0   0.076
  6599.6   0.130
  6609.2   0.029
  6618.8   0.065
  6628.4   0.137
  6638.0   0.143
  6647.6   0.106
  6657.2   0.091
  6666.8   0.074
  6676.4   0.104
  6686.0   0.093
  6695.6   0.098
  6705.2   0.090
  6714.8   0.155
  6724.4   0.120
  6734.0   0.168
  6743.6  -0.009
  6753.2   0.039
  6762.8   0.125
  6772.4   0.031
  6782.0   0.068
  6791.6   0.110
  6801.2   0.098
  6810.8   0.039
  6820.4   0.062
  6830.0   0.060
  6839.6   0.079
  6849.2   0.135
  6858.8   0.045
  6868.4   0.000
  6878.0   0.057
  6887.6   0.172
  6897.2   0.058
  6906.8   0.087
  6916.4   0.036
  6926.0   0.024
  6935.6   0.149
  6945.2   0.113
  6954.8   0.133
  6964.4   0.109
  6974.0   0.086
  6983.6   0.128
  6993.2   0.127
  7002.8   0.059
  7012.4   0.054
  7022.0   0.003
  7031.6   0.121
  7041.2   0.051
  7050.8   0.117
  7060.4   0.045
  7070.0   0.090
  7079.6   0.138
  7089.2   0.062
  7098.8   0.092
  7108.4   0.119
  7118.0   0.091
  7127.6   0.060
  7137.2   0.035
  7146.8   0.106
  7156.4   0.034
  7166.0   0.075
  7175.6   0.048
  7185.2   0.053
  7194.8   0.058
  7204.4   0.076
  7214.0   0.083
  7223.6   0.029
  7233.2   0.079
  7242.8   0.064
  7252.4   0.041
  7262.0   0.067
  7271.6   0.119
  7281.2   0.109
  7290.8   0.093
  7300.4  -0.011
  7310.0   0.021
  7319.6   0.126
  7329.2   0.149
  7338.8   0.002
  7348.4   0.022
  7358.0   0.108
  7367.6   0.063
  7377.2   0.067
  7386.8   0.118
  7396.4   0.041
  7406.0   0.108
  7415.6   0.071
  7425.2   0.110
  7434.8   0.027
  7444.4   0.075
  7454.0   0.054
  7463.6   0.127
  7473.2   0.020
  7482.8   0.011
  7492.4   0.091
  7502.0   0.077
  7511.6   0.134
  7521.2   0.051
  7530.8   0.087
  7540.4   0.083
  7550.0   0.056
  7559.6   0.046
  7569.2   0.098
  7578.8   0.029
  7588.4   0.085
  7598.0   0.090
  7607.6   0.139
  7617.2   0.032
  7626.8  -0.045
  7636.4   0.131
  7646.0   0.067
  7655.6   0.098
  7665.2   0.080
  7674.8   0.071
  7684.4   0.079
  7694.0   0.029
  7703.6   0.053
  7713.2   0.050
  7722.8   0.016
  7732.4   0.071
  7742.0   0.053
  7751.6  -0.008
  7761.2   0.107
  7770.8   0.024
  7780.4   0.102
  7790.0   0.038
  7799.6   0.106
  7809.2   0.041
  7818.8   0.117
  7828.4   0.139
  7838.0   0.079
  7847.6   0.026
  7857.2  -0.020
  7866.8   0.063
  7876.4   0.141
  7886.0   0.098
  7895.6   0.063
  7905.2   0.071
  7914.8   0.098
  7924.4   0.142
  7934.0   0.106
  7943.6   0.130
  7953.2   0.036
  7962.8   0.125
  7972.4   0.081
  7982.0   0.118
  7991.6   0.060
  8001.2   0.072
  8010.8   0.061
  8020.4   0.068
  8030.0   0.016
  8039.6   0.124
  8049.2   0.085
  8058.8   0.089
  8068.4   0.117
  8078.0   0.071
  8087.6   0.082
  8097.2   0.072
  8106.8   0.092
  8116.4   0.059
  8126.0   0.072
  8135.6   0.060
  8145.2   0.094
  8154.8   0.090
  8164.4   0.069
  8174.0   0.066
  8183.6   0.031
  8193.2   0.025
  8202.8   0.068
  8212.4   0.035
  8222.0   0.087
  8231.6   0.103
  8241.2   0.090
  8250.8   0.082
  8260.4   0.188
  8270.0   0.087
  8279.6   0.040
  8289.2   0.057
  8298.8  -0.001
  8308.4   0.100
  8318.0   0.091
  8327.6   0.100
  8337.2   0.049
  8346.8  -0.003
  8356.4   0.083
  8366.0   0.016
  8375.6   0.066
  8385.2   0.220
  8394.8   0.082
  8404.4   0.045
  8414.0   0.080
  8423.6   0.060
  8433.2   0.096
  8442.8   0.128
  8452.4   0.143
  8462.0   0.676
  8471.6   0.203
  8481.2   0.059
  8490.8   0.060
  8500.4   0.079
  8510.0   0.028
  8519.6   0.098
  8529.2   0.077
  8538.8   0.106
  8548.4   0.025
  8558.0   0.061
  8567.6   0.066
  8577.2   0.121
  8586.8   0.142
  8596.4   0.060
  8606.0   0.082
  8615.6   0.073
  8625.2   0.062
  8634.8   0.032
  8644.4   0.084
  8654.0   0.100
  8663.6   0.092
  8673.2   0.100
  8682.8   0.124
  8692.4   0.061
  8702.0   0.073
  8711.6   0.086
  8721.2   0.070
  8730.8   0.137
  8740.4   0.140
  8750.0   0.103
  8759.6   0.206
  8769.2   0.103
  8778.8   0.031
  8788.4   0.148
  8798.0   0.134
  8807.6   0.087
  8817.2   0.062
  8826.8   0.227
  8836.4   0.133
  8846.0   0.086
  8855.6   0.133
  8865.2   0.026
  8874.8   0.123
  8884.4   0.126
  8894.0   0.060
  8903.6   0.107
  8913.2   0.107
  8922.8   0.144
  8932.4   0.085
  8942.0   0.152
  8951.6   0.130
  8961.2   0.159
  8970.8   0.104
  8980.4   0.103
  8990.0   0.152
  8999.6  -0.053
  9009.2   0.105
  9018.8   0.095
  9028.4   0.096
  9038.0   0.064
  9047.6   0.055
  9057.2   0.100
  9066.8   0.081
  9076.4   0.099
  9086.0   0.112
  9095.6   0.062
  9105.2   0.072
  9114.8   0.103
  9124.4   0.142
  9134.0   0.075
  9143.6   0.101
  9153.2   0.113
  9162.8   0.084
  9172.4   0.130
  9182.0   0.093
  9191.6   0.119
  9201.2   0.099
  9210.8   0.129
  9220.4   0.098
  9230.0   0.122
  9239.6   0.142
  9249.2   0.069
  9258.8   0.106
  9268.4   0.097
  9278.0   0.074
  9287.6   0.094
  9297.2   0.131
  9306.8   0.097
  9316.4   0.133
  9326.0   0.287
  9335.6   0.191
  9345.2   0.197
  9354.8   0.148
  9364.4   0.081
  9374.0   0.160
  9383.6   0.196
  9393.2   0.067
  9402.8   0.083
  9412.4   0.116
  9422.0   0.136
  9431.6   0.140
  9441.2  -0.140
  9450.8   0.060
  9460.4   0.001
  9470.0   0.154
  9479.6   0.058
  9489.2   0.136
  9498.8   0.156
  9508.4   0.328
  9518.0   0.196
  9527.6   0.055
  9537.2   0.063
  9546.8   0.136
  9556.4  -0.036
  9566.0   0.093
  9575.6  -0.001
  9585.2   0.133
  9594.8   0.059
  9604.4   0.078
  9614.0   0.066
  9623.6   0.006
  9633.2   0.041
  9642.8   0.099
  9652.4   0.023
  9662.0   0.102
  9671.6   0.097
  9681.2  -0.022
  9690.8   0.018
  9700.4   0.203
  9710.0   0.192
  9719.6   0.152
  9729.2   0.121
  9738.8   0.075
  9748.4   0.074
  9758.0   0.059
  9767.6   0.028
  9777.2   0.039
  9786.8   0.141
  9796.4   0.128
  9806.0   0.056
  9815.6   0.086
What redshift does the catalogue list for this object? 1.27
